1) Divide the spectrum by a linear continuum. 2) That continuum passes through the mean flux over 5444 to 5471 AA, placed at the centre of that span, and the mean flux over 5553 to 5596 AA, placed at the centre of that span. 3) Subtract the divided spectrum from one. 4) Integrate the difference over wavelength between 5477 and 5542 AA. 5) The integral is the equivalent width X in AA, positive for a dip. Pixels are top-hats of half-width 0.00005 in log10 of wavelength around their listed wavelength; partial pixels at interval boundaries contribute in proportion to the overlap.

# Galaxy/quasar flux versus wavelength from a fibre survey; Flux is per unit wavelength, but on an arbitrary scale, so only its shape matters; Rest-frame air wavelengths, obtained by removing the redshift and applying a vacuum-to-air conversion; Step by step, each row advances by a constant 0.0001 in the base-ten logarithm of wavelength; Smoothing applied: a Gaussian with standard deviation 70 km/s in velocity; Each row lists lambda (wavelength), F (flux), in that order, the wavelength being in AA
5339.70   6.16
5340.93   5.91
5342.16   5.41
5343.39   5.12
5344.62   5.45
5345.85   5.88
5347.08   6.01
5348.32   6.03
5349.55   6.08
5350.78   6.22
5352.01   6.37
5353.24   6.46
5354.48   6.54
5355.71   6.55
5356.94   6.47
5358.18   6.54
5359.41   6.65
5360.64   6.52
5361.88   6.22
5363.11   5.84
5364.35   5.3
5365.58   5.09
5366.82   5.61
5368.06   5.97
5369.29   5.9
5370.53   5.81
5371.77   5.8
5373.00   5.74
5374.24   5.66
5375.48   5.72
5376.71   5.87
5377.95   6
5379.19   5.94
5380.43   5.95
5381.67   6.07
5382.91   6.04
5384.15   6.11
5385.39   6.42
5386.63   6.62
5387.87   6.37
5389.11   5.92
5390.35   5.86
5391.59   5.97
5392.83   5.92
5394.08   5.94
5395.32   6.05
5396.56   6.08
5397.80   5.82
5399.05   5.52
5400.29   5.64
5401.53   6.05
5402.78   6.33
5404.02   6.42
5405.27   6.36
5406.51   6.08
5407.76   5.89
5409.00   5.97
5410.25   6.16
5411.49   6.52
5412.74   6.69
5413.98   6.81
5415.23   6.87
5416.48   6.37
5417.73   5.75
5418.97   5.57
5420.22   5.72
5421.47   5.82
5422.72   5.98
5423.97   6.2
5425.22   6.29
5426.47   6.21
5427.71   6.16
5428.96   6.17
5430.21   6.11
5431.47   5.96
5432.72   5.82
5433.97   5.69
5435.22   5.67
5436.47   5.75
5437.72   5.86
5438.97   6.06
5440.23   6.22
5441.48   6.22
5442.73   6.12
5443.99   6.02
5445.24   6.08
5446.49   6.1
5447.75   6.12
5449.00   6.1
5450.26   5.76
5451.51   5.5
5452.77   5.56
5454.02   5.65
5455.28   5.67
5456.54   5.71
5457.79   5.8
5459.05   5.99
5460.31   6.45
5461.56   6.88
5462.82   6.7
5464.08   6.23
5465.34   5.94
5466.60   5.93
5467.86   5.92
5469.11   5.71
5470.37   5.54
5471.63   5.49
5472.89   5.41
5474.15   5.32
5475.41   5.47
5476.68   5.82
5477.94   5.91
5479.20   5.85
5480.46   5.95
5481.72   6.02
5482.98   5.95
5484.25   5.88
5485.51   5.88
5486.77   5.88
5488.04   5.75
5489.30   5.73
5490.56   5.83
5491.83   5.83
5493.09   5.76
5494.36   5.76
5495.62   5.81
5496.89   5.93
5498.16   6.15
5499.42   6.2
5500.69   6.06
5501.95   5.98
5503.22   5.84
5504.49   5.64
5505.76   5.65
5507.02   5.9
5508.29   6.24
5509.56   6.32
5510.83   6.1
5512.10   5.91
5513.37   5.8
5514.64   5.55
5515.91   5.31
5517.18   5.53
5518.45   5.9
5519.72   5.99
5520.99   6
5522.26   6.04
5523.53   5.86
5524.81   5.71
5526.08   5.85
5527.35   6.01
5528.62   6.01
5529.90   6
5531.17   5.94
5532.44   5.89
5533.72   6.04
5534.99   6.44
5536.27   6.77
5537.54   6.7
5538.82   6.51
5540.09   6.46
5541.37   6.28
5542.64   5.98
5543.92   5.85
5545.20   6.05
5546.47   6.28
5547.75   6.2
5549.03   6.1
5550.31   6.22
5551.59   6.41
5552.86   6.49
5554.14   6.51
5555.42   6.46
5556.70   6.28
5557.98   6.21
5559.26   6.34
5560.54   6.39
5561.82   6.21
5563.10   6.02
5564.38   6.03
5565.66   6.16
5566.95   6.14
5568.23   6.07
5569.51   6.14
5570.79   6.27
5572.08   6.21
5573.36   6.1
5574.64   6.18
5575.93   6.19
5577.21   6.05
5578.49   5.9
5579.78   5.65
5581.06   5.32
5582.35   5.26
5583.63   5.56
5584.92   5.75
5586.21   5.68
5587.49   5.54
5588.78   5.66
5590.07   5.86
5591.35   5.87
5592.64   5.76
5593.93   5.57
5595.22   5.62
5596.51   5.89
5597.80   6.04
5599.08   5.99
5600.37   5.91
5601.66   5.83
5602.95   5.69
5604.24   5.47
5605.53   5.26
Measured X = 0.06 AA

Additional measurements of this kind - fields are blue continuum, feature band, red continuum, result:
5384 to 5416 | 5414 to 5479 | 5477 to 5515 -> 0.93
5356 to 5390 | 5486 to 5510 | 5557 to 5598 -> 0.22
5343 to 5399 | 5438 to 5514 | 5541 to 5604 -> 1.11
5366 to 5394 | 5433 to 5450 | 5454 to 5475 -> -0.21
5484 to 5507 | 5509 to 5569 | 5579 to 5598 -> -3.59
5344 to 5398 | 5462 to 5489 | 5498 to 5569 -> 1.01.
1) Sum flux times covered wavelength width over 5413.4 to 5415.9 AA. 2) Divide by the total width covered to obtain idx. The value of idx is 6.82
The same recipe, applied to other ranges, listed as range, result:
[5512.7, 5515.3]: 5.67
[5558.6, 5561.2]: 6.36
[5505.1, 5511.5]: 6.04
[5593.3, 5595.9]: 5.59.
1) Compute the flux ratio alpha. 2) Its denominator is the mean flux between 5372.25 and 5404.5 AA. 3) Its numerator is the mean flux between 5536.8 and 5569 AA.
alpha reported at 1.04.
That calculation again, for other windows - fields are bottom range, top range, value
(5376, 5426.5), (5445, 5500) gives 0.96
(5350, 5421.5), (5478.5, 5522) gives 0.97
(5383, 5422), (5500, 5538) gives 0.97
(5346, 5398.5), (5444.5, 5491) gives 0.97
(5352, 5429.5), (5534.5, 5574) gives 1.03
